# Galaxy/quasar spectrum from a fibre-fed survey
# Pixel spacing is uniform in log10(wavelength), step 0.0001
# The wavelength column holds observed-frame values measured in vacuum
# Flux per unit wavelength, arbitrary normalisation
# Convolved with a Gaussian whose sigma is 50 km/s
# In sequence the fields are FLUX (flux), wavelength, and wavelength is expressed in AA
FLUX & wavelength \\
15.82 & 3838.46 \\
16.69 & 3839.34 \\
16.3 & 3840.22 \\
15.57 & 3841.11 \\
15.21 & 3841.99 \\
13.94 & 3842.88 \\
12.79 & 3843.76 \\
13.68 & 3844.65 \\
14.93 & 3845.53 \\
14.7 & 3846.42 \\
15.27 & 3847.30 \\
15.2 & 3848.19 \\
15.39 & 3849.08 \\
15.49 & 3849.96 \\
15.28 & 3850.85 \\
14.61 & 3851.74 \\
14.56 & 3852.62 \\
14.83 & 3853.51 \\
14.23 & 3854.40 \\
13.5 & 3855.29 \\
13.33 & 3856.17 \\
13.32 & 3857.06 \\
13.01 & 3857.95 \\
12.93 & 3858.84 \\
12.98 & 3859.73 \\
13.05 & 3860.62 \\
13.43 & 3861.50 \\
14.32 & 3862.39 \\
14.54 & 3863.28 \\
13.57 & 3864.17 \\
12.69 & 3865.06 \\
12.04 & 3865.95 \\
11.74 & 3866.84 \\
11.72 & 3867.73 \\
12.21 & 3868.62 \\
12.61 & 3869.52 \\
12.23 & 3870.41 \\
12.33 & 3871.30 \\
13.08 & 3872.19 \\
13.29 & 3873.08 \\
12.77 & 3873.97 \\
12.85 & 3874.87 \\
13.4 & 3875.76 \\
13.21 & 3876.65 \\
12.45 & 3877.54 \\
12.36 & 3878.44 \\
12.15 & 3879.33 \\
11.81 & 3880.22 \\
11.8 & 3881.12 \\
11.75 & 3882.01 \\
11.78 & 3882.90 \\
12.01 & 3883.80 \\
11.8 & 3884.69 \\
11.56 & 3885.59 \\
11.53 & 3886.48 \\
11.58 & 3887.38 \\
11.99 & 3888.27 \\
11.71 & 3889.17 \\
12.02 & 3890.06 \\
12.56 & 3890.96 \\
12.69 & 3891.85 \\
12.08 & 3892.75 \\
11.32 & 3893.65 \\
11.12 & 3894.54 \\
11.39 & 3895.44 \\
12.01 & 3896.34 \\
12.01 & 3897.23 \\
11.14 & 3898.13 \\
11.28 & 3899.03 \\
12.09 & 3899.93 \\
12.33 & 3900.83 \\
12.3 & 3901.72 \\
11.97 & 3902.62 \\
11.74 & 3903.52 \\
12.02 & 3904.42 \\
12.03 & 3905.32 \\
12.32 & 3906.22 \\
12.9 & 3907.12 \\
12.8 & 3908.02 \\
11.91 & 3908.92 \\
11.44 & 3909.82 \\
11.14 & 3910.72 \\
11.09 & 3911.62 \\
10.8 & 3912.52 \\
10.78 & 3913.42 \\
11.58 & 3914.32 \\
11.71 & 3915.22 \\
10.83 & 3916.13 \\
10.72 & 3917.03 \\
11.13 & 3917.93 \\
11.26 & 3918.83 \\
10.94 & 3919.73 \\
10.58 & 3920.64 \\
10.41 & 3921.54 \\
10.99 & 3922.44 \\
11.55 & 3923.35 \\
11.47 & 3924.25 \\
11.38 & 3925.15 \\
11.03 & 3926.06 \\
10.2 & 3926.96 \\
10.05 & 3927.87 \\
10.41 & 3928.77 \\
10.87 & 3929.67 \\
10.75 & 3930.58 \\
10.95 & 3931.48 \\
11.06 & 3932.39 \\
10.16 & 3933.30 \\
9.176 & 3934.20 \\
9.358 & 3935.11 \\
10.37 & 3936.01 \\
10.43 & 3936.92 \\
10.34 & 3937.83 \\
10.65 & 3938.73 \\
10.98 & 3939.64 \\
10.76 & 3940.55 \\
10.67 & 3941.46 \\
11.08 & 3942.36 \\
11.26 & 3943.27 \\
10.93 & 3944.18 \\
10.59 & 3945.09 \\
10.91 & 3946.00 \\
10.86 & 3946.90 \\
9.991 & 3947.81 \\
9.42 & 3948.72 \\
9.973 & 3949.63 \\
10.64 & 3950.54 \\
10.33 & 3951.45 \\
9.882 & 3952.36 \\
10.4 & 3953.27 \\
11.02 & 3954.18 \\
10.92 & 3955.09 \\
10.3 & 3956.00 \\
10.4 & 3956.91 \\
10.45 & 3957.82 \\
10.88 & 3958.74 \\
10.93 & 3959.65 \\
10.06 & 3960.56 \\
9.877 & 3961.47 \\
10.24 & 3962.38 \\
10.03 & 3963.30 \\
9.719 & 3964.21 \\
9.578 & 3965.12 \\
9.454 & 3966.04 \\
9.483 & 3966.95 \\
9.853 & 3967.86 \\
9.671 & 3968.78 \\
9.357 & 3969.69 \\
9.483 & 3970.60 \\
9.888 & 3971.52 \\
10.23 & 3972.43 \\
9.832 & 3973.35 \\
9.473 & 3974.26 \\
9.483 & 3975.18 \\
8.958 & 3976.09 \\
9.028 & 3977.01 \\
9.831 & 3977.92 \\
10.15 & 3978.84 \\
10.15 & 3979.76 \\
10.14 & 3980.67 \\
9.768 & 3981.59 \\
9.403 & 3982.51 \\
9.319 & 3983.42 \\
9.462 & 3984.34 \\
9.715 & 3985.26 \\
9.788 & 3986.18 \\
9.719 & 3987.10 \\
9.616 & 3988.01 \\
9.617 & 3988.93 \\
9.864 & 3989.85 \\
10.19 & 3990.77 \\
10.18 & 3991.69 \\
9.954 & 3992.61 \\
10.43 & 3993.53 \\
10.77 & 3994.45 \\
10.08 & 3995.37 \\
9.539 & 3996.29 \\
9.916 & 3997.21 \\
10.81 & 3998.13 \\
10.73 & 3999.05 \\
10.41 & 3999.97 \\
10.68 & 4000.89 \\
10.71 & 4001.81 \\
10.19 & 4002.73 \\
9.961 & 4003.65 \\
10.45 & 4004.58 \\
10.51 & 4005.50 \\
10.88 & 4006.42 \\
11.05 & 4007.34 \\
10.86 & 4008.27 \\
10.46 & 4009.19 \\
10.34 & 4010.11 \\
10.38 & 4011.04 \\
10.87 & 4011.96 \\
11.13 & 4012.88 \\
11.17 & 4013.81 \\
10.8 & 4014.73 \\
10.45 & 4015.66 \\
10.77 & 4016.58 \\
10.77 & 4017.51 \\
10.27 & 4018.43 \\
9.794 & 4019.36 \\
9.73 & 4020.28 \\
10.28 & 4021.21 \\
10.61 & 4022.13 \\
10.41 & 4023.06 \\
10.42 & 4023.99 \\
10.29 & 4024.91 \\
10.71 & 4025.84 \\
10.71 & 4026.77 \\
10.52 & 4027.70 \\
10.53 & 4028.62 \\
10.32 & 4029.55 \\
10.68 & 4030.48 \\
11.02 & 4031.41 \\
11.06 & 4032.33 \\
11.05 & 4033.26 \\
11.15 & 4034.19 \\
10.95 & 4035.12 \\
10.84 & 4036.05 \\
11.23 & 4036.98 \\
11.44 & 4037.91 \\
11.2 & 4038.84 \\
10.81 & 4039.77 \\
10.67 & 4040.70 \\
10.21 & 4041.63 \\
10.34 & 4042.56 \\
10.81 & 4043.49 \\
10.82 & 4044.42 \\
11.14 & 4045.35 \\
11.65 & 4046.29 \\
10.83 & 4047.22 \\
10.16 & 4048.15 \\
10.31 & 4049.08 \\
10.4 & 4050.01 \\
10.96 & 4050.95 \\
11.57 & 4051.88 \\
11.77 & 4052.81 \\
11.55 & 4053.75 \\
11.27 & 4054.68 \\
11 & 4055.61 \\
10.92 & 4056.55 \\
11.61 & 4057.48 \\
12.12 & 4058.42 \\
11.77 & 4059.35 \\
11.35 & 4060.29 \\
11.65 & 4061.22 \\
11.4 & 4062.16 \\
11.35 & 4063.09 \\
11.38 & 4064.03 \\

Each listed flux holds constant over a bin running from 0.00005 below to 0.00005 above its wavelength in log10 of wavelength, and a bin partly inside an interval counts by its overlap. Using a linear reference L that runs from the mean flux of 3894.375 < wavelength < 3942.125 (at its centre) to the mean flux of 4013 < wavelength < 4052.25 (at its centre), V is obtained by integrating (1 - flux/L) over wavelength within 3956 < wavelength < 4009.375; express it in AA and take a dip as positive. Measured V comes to 4.28 AA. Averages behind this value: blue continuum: 11.2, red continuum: 10.7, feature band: 10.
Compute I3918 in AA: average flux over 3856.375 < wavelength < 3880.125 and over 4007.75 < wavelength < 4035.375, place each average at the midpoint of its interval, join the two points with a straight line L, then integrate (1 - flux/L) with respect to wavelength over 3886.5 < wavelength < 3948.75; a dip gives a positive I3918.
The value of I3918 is 4.8 AA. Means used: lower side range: 12.8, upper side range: 10.6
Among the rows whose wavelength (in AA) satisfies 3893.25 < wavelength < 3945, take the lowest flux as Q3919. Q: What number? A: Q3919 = 9.176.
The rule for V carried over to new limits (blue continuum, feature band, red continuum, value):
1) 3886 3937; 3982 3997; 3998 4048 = 1.4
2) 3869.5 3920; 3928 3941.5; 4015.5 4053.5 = 1.3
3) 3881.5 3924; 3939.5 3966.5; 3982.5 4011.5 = 1.1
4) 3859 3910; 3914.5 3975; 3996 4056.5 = 6.2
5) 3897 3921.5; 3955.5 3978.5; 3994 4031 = 2.3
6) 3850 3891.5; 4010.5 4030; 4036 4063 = 1.5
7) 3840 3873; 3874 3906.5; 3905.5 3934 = 0.9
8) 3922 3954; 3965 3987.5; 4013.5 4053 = 2.1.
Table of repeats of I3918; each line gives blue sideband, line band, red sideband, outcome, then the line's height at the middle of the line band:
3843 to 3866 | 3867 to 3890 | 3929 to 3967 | 1.5 AA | 13.1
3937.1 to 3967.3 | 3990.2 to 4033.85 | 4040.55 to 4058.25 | 1.0 AA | 10.7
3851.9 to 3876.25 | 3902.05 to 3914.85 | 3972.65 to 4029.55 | 0.5 AA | 12.2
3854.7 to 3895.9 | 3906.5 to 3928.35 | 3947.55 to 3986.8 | 0.2 AA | 11.3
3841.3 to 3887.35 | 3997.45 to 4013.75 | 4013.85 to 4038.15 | 0.5 AA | 11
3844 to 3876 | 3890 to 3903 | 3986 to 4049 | 1.0 AA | 12.9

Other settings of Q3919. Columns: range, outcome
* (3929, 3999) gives 8.958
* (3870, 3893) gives 11.53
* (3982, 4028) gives 9.319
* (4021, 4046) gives 10.21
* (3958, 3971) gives 9.357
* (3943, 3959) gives 9.42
